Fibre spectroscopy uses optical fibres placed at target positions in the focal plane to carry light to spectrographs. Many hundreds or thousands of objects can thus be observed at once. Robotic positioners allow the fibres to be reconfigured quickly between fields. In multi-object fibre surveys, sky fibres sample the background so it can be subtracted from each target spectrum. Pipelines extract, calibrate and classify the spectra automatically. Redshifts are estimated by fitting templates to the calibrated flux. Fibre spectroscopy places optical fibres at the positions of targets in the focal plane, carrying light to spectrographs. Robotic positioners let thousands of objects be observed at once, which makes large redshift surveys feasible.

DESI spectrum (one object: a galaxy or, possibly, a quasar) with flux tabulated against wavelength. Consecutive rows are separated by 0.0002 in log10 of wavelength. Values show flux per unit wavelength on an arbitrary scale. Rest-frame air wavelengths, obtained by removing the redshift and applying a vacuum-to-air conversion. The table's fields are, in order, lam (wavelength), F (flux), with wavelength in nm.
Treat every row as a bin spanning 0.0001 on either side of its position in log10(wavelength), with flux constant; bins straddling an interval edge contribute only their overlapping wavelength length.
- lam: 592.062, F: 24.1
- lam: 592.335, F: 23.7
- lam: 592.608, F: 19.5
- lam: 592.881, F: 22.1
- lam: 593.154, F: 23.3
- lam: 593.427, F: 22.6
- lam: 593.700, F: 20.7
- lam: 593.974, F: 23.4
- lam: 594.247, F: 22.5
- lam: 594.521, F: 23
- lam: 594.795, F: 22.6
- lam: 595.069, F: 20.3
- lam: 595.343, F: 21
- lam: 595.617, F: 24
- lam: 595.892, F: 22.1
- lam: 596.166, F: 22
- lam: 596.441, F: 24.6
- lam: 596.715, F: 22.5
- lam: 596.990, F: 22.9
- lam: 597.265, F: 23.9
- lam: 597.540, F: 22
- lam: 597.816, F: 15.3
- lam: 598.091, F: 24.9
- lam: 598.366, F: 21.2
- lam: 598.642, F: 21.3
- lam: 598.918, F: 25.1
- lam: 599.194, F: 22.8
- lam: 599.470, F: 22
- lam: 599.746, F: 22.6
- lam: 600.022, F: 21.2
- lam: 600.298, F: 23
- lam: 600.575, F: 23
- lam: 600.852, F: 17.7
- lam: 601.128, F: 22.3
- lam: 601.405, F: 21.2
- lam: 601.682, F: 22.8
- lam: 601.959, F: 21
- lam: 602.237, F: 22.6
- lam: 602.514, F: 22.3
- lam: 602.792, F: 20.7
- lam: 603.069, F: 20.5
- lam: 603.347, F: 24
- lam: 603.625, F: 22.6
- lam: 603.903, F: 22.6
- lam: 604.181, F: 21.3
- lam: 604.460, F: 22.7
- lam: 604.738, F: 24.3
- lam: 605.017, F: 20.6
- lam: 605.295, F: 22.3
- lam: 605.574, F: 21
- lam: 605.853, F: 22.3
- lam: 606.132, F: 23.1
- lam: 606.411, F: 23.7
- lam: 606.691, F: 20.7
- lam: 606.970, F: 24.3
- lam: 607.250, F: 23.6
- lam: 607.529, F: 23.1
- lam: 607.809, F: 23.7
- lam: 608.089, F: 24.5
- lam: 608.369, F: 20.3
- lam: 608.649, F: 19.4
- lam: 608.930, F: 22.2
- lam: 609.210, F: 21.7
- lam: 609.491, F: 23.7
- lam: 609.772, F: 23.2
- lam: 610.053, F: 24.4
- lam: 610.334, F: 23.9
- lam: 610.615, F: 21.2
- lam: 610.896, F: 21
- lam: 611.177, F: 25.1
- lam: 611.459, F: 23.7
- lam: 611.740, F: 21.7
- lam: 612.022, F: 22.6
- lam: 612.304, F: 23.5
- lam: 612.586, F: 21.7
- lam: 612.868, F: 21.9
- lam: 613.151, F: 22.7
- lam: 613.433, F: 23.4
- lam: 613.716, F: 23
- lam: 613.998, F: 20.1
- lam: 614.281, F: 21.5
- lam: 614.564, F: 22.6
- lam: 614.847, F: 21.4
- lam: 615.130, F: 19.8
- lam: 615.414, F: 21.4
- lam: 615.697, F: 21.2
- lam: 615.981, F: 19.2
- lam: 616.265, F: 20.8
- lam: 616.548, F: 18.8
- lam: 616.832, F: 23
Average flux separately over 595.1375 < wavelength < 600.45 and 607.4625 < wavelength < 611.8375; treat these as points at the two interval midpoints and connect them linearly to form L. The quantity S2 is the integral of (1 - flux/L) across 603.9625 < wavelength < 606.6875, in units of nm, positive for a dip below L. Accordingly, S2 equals 0.03 nm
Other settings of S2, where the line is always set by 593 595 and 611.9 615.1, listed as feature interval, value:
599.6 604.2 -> 0.10 nm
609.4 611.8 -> -0.10 nm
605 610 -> -0.05 nm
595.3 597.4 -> -0.05 nm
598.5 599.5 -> -0.02 nm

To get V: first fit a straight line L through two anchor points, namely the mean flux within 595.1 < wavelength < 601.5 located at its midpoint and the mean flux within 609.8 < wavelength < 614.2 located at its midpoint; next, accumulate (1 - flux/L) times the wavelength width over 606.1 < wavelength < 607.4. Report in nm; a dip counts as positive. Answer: -0.04 nm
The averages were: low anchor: 22.1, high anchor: 22.7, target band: 23.1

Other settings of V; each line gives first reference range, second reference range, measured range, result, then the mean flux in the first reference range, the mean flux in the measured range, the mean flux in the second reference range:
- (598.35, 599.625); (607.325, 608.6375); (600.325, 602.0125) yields 0.08 nm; 22.6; 21.5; 22.6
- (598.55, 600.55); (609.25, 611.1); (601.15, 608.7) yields 0.16 nm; 22.6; 22.3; 22.9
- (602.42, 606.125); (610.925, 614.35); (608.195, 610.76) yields 0.02 nm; 22.1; 22.2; 22.5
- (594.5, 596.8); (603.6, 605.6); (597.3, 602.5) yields 0.12 nm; 22.4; 21.8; 22.2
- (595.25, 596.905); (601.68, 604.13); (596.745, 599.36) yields 0.04 nm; 22.8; 22.2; 22.1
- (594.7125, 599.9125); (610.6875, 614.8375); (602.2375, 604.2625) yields 0.02 nm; 22.3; 22.1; 22.4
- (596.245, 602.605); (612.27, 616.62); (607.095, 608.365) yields -0.10 nm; 22.1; 23.4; 21.4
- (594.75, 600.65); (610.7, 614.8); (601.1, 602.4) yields 0.02 nm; 22.3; 22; 22.4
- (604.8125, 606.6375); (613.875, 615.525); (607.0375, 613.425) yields -0.31 nm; 22.2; 22.7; 21.1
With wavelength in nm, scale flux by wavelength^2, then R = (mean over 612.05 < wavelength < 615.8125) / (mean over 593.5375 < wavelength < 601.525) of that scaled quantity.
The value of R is 1.0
